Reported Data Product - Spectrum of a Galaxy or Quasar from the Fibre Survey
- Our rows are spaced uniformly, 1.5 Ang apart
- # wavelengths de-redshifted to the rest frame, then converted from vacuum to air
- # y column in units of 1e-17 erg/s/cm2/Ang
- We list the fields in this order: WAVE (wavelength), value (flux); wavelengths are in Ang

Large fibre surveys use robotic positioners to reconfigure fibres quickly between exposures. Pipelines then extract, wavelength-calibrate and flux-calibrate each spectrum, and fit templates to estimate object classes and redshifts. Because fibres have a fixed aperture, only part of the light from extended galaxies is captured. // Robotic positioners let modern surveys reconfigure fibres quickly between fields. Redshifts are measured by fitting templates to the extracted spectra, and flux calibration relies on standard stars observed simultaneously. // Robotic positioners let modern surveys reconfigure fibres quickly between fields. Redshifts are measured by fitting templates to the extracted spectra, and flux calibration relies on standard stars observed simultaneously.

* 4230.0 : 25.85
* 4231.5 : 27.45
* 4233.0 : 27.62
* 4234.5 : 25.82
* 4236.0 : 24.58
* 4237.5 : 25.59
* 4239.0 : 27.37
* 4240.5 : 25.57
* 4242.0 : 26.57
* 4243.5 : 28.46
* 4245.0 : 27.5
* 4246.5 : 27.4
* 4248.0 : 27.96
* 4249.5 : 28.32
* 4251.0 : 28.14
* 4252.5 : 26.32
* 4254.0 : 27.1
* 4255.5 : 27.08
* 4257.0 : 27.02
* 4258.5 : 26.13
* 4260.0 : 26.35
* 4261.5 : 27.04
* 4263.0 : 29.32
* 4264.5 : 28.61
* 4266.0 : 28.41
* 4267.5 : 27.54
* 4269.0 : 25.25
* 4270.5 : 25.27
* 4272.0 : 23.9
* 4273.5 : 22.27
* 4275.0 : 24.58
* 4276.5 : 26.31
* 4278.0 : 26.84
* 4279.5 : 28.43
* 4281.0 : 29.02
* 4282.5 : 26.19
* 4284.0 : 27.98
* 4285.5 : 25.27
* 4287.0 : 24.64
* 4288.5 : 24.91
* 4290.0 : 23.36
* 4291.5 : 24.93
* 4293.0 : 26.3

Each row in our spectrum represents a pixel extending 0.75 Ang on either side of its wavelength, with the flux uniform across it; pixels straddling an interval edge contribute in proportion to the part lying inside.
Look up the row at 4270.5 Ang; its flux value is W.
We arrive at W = 25.27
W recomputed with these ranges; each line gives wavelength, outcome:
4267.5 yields 27.54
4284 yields 27.98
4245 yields 27.5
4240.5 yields 25.57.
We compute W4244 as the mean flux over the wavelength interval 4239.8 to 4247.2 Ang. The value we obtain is 27.1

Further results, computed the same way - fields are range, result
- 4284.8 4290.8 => 24.5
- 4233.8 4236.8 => 25.2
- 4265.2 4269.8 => 27.1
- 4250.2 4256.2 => 27.2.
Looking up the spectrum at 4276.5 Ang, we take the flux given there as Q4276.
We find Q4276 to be 26.31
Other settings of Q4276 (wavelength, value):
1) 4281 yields 29.02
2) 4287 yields 24.64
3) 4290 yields 23.36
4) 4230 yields 25.85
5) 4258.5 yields 26.13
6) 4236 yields 24.58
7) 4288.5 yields 24.91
